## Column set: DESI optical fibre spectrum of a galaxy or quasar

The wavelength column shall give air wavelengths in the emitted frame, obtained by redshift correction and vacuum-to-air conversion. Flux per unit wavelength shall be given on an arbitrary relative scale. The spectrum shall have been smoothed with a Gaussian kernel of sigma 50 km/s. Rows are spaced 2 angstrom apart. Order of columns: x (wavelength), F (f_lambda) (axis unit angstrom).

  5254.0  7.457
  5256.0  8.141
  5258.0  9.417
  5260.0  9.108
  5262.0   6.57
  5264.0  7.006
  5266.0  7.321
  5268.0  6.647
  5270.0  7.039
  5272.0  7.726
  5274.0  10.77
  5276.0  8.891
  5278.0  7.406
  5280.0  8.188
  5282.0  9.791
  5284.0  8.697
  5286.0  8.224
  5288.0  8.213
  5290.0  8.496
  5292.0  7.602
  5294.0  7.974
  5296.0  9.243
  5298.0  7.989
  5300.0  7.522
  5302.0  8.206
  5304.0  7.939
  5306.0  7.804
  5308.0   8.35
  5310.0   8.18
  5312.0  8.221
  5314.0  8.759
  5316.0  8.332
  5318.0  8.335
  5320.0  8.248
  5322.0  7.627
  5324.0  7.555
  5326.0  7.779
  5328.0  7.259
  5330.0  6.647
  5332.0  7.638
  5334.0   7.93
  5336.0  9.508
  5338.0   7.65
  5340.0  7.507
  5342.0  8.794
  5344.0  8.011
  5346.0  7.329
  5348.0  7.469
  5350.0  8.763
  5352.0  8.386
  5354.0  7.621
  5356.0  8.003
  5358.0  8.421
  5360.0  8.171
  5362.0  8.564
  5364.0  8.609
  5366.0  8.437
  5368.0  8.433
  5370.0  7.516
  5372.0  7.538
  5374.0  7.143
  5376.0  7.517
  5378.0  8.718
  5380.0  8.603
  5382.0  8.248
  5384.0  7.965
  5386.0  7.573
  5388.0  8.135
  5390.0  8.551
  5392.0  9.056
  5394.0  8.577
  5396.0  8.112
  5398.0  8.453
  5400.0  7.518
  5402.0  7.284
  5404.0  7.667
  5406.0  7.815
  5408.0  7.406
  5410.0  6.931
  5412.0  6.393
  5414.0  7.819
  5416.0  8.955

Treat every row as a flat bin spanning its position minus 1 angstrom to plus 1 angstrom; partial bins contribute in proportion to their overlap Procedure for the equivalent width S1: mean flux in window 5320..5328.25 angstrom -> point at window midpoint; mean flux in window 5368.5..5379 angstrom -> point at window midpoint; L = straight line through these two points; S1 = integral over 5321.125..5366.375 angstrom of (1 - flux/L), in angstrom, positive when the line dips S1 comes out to -1.7 angstrom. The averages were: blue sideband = 7.67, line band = 7.98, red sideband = 7.72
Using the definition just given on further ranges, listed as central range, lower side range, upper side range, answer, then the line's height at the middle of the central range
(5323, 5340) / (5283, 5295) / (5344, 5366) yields 0.9 angstrom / 8.16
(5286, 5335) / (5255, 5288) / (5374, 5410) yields 0.8 angstrom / 8.13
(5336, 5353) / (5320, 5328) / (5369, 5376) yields -1.1 angstrom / 7.57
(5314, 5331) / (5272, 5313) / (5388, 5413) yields 0.9 angstrom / 8.22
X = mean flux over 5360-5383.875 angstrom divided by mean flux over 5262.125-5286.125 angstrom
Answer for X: 1.00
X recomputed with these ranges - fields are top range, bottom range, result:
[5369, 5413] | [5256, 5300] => 0.96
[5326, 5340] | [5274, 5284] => 0.88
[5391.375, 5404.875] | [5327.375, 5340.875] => 1.04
